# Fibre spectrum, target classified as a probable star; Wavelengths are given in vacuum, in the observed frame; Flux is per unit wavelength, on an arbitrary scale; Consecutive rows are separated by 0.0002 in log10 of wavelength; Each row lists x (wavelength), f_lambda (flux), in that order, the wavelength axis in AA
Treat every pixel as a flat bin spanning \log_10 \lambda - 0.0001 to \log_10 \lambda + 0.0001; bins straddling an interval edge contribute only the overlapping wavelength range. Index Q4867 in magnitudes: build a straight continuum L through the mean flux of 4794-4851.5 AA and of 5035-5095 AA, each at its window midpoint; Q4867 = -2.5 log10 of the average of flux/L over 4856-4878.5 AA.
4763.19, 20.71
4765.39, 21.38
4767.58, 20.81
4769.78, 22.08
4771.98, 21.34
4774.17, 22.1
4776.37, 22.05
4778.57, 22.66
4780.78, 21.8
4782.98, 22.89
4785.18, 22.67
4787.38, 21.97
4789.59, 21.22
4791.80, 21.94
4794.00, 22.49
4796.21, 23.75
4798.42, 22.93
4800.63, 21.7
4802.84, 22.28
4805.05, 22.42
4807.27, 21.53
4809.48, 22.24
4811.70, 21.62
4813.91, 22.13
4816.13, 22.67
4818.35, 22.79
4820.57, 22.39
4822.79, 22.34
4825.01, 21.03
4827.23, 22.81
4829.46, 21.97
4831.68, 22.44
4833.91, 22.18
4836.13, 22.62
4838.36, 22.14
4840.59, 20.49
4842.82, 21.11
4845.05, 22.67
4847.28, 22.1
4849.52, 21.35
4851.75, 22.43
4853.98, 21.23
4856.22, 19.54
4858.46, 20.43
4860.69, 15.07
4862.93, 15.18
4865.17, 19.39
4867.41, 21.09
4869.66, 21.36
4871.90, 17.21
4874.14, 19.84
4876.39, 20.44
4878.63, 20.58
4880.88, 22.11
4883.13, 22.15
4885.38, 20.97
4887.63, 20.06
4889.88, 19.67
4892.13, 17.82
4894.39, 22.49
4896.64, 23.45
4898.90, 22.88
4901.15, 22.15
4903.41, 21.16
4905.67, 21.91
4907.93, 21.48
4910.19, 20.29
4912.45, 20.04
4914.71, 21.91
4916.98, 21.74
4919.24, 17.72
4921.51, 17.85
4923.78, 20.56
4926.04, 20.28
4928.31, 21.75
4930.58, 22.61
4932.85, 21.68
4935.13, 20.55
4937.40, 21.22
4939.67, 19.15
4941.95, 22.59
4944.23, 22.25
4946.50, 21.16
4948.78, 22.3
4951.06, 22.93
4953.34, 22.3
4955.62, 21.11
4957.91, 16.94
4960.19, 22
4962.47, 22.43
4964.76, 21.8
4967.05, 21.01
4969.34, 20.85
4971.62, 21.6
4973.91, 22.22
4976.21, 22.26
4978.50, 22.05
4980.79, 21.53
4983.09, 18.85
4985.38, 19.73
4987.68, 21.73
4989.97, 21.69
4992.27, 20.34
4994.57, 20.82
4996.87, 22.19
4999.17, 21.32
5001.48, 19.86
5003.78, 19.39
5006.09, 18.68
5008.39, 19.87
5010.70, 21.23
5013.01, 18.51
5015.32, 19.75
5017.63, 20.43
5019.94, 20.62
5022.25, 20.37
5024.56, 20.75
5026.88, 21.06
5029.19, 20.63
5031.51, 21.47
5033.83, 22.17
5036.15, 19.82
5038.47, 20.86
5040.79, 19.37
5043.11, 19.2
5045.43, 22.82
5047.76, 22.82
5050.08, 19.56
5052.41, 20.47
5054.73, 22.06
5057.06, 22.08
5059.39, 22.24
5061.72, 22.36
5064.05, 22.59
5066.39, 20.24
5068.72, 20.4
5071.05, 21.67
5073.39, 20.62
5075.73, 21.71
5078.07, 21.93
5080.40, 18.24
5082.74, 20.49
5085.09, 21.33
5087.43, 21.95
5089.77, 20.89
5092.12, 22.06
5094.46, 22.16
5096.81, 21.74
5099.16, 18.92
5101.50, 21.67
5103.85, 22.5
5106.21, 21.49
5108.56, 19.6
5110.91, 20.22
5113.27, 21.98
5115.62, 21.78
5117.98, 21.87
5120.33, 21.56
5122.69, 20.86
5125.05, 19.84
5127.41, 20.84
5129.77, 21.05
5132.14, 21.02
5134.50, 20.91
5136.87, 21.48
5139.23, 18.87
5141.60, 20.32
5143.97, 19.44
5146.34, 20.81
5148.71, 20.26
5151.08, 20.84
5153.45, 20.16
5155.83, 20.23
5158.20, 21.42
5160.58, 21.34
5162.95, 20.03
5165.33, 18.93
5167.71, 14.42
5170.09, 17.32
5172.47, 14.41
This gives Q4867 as 0.16 mag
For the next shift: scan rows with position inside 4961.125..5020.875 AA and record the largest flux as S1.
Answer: 22.43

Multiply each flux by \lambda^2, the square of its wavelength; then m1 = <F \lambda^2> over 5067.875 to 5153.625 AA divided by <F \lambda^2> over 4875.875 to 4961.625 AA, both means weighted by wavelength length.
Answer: 1.07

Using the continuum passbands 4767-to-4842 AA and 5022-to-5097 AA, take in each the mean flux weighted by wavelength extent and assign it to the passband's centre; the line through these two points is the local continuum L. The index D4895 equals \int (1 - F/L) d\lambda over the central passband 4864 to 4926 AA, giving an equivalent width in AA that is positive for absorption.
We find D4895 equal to 3.2 AA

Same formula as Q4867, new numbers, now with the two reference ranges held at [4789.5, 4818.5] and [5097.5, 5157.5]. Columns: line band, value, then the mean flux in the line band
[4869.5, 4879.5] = 0.12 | 19.7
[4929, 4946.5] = 0.01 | 21.4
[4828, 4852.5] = 0.01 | 22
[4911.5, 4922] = 0.09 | 20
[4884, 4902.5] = 0.03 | 21.2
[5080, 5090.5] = 0.01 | 20.7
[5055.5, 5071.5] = -0.03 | 21.7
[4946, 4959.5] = 0.02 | 21.1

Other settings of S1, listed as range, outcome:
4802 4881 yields 22.81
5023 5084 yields 22.82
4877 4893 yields 22.15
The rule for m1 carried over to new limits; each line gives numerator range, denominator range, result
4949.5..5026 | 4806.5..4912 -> 1.04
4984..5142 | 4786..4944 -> 1.07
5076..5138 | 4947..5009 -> 1.06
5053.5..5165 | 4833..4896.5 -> 1.13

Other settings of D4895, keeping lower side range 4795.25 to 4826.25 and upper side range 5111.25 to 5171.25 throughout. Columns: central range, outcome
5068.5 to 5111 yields -0.95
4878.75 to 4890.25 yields 0.42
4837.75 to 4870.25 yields 2.49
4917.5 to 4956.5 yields 0.80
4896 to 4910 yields -0.18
